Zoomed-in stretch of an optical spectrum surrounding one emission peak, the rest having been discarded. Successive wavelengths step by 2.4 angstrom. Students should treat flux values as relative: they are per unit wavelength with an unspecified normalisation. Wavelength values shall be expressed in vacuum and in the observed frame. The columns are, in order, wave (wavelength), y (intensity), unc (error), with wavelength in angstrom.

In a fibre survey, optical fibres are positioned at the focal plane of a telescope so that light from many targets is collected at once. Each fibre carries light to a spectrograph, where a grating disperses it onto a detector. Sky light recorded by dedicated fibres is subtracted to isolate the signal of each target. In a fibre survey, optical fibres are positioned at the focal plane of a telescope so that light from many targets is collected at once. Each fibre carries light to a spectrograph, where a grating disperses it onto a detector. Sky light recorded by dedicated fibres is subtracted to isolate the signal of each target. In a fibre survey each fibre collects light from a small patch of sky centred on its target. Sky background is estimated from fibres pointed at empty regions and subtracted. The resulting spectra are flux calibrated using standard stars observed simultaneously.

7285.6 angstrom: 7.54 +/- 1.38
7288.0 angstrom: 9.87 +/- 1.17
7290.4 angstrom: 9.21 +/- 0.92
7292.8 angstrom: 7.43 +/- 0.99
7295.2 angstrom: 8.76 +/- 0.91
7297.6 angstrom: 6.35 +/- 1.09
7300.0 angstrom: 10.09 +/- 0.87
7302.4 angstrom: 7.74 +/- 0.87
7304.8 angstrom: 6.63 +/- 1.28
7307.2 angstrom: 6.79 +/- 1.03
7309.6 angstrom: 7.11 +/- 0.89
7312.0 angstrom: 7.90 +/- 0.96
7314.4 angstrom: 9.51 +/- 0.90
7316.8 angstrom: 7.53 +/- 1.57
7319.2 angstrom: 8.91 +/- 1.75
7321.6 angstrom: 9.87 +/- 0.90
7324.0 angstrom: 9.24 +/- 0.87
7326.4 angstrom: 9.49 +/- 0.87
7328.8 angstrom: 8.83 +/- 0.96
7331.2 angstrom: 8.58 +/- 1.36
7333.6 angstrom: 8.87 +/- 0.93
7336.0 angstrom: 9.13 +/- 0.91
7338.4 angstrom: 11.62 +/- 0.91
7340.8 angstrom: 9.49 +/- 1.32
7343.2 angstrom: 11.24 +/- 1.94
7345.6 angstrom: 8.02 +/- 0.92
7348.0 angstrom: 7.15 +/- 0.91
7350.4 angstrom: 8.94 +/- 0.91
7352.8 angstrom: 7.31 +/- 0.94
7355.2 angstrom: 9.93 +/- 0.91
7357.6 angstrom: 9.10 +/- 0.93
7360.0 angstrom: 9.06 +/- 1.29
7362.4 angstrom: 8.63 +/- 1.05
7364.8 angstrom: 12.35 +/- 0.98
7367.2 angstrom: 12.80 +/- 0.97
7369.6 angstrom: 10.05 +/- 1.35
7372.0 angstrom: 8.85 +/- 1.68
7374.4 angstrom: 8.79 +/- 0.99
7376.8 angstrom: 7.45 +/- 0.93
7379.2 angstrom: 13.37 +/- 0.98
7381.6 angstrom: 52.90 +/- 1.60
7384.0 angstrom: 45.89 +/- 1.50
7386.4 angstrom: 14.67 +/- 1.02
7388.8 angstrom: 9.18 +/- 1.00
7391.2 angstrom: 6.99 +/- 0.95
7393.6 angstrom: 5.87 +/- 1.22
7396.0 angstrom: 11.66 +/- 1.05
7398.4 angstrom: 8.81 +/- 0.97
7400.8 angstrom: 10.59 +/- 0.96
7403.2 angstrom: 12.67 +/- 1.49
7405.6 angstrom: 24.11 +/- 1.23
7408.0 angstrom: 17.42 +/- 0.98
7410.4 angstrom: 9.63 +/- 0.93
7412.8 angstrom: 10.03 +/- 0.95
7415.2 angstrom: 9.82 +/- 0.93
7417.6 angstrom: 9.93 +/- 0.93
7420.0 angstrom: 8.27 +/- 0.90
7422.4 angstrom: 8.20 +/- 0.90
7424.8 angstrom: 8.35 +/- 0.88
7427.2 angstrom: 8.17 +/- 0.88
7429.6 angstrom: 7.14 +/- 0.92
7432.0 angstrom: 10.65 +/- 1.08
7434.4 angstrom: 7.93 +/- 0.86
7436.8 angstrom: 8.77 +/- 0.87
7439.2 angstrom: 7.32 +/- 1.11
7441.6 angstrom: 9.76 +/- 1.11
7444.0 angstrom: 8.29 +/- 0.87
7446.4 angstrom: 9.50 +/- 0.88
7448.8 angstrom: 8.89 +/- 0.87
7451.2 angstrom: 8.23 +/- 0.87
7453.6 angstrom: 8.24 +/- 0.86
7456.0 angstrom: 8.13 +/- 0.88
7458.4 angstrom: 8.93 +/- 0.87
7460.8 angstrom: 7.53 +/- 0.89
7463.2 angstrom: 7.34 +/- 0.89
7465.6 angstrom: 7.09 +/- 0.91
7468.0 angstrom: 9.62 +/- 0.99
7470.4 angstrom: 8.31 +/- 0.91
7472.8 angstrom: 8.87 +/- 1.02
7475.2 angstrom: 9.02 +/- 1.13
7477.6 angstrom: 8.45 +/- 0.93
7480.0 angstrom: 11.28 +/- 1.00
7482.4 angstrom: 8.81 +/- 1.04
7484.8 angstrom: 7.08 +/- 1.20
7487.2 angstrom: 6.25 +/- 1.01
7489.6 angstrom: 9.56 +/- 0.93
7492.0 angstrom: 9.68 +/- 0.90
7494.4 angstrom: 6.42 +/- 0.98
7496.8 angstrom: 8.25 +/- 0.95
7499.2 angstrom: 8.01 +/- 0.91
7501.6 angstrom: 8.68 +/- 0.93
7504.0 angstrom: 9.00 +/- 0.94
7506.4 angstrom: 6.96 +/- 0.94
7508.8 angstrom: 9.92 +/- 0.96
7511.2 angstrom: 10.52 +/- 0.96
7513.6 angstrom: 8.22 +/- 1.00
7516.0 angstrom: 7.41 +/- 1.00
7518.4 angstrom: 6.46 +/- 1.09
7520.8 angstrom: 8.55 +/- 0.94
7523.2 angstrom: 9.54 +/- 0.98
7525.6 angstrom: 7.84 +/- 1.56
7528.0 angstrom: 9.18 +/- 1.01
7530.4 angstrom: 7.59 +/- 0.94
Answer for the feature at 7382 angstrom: H-alpha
